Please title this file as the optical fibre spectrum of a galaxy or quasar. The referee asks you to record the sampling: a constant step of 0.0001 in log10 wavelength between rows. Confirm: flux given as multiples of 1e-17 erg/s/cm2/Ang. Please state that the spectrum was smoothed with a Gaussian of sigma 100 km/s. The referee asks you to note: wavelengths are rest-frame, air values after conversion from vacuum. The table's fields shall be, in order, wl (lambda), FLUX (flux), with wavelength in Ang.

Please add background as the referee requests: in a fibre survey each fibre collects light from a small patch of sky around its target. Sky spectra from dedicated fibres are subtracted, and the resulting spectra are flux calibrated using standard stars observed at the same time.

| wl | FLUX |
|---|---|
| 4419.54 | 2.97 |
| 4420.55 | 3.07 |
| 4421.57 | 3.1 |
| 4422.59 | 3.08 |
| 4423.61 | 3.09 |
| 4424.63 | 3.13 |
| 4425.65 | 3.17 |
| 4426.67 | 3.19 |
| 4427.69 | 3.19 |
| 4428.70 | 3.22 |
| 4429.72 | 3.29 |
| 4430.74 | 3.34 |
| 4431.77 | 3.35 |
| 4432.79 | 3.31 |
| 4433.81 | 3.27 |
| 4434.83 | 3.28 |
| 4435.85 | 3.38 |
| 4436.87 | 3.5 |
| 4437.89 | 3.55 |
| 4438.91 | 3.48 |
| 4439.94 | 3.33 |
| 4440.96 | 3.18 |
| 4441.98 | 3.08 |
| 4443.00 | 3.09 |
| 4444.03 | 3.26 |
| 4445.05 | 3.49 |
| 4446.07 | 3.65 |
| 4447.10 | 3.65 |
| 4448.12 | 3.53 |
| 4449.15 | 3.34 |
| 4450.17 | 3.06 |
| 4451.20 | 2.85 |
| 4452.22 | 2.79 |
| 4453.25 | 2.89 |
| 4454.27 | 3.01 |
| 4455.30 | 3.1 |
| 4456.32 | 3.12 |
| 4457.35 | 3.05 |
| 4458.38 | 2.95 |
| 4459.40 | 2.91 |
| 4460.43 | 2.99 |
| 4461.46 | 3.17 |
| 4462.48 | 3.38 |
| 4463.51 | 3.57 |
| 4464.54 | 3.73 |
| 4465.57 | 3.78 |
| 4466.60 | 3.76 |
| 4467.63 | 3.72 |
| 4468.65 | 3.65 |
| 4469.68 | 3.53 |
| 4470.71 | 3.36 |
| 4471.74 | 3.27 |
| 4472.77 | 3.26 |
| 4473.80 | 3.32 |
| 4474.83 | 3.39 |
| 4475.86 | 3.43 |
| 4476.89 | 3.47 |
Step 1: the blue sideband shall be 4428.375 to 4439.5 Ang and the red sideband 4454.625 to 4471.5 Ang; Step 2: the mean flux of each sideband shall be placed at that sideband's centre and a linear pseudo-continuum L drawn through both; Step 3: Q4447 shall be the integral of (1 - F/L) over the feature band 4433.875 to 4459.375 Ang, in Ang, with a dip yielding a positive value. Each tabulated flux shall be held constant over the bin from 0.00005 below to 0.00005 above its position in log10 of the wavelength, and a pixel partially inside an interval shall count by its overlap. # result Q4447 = 1.0 Ang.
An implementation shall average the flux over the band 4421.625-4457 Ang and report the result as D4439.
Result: 3.24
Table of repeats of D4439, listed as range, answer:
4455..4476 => 3.36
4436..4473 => 3.31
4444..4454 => 3.25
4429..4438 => 3.35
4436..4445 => 3.32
